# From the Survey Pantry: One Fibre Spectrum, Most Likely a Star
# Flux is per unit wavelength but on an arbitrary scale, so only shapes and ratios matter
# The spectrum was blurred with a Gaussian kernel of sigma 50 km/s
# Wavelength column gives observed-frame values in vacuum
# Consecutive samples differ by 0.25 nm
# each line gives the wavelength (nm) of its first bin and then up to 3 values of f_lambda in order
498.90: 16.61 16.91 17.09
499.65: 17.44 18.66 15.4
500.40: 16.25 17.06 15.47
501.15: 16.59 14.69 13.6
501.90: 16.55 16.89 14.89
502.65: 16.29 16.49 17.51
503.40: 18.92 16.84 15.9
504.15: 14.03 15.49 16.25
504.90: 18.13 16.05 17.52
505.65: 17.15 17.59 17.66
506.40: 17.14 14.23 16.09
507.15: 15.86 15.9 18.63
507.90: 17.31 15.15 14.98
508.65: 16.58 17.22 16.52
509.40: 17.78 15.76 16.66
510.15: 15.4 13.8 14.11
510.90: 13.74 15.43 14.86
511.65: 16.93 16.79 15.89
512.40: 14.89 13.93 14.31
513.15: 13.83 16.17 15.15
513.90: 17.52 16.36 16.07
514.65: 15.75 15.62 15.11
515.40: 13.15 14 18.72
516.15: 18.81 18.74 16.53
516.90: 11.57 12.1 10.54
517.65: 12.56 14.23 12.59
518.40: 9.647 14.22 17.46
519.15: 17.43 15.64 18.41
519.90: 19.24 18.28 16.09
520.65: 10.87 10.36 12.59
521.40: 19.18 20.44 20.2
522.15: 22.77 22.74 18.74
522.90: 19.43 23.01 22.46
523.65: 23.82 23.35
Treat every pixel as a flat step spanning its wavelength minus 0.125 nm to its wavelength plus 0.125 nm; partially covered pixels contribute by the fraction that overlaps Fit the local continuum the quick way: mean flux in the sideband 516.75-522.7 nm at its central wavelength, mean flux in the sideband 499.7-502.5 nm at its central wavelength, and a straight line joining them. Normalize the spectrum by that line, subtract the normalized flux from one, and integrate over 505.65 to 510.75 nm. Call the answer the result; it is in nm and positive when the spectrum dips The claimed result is -0.11 nm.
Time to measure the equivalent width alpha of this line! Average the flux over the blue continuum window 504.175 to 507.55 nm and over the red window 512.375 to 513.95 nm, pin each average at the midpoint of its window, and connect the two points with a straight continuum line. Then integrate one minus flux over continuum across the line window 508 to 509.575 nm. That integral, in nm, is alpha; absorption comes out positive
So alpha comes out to -0.05 nm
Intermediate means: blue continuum 16.5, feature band 16.4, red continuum 15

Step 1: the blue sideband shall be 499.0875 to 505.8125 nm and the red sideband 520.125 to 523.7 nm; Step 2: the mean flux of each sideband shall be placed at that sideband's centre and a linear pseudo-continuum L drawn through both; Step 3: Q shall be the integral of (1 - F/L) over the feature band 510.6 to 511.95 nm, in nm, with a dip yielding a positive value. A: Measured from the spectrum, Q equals 0.17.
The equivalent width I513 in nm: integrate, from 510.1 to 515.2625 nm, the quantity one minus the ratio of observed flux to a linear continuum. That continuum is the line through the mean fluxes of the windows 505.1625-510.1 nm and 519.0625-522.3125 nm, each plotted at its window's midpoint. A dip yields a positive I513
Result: 0.45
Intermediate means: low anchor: 16.6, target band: 15.3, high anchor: 17.1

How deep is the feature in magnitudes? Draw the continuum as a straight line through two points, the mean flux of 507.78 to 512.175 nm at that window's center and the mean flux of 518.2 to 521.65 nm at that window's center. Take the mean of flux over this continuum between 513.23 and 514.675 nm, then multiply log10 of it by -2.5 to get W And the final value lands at -0.030 mag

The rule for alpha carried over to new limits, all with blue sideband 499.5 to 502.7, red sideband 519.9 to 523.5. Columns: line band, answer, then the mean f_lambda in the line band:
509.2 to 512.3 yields 0.28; 15.6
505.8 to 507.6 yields 0.03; 16.4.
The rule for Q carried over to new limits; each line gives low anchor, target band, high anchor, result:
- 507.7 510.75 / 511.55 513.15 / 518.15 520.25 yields 0.072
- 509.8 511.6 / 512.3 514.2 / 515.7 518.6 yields -0.079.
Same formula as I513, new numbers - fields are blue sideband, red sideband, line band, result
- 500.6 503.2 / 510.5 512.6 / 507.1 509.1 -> -0.126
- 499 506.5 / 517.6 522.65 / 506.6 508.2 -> 0.019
